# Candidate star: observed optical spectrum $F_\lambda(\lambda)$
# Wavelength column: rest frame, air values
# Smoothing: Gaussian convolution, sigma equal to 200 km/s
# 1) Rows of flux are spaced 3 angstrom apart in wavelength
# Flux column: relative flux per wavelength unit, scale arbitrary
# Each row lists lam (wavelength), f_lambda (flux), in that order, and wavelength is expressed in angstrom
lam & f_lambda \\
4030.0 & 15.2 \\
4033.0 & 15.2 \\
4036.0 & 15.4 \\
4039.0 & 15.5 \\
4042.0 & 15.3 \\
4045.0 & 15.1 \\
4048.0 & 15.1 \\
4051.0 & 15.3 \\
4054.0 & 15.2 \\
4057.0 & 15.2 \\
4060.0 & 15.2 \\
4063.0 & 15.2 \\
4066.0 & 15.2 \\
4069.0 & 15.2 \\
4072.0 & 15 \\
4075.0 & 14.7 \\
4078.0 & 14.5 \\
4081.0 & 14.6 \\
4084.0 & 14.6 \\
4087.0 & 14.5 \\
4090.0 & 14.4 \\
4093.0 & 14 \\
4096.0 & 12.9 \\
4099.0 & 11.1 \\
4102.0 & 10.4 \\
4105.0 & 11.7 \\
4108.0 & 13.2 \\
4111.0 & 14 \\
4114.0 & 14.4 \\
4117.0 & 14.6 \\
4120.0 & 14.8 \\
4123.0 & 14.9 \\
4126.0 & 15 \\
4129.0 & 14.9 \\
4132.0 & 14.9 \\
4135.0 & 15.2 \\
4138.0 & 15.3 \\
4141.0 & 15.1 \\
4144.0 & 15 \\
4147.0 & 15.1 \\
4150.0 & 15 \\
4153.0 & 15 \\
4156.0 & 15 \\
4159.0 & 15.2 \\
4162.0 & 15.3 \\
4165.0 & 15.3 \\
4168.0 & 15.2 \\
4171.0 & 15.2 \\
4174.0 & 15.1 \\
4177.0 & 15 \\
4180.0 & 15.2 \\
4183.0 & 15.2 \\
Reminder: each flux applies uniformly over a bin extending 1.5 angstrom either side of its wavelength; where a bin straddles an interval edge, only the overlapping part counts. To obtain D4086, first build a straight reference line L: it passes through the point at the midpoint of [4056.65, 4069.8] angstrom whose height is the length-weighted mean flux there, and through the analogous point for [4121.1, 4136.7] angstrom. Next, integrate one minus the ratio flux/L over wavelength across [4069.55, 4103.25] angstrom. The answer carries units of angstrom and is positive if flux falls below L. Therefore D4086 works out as 3.0 angstrom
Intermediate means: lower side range 15.2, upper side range 15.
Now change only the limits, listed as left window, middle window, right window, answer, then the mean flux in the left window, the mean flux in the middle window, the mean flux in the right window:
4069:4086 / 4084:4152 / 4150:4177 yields 3.6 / 14.7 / 14.1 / 15.1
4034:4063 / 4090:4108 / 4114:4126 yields 3.1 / 15.3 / 12.3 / 14.8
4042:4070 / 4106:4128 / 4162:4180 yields 1.2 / 15.2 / 14.4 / 15.2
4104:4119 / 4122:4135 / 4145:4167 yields -0.7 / 13.7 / 15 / 15.1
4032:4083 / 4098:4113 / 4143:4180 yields 2.9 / 15.1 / 12.2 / 15.1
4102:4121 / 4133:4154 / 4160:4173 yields -0.9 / 13.5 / 15.1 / 15.2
